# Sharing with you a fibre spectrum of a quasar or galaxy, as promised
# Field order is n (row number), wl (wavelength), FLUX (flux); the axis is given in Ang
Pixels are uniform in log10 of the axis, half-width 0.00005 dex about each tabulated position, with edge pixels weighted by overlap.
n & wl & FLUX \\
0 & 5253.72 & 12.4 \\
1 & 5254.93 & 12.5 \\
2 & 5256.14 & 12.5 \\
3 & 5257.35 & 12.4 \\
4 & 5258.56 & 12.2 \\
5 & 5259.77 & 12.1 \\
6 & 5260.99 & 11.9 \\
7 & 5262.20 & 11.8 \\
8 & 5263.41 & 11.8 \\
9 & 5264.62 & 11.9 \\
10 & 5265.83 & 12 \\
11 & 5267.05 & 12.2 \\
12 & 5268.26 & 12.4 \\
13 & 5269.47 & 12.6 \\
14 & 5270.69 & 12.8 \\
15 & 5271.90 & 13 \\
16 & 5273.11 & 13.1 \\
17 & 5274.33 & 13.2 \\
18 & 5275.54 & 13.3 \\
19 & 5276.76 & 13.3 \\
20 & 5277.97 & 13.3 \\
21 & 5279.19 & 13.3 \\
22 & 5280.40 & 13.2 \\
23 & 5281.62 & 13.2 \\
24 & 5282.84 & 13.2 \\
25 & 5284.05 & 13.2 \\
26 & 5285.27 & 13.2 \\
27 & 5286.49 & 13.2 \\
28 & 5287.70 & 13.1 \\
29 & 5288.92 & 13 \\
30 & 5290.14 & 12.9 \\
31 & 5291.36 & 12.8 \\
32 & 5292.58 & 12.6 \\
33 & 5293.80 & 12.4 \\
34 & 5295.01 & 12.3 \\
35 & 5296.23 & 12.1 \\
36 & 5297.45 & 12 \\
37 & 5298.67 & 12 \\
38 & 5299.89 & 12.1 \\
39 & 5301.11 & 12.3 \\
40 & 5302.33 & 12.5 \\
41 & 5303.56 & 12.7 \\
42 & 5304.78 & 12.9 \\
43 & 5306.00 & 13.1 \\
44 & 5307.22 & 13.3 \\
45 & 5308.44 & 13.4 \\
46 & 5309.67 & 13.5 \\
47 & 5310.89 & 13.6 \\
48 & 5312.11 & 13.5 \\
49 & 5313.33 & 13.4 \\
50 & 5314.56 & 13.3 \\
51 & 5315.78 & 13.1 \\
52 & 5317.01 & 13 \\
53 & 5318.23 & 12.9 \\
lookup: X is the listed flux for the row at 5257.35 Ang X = 12.4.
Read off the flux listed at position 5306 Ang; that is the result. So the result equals 13.1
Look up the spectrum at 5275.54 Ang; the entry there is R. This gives 13.3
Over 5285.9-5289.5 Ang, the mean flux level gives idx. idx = 13.1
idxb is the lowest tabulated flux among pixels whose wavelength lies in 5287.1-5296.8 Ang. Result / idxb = 12.1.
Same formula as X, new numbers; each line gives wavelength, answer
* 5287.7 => 13.1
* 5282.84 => 13.2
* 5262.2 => 11.8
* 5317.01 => 13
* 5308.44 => 13.4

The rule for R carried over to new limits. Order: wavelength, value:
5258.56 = 12.2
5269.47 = 12.6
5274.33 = 13.2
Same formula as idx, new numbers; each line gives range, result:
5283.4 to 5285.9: 13.2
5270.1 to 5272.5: 12.9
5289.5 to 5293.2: 12.7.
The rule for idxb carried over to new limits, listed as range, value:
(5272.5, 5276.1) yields 13.1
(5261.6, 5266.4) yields 11.8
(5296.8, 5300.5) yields 12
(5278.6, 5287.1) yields 13.2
